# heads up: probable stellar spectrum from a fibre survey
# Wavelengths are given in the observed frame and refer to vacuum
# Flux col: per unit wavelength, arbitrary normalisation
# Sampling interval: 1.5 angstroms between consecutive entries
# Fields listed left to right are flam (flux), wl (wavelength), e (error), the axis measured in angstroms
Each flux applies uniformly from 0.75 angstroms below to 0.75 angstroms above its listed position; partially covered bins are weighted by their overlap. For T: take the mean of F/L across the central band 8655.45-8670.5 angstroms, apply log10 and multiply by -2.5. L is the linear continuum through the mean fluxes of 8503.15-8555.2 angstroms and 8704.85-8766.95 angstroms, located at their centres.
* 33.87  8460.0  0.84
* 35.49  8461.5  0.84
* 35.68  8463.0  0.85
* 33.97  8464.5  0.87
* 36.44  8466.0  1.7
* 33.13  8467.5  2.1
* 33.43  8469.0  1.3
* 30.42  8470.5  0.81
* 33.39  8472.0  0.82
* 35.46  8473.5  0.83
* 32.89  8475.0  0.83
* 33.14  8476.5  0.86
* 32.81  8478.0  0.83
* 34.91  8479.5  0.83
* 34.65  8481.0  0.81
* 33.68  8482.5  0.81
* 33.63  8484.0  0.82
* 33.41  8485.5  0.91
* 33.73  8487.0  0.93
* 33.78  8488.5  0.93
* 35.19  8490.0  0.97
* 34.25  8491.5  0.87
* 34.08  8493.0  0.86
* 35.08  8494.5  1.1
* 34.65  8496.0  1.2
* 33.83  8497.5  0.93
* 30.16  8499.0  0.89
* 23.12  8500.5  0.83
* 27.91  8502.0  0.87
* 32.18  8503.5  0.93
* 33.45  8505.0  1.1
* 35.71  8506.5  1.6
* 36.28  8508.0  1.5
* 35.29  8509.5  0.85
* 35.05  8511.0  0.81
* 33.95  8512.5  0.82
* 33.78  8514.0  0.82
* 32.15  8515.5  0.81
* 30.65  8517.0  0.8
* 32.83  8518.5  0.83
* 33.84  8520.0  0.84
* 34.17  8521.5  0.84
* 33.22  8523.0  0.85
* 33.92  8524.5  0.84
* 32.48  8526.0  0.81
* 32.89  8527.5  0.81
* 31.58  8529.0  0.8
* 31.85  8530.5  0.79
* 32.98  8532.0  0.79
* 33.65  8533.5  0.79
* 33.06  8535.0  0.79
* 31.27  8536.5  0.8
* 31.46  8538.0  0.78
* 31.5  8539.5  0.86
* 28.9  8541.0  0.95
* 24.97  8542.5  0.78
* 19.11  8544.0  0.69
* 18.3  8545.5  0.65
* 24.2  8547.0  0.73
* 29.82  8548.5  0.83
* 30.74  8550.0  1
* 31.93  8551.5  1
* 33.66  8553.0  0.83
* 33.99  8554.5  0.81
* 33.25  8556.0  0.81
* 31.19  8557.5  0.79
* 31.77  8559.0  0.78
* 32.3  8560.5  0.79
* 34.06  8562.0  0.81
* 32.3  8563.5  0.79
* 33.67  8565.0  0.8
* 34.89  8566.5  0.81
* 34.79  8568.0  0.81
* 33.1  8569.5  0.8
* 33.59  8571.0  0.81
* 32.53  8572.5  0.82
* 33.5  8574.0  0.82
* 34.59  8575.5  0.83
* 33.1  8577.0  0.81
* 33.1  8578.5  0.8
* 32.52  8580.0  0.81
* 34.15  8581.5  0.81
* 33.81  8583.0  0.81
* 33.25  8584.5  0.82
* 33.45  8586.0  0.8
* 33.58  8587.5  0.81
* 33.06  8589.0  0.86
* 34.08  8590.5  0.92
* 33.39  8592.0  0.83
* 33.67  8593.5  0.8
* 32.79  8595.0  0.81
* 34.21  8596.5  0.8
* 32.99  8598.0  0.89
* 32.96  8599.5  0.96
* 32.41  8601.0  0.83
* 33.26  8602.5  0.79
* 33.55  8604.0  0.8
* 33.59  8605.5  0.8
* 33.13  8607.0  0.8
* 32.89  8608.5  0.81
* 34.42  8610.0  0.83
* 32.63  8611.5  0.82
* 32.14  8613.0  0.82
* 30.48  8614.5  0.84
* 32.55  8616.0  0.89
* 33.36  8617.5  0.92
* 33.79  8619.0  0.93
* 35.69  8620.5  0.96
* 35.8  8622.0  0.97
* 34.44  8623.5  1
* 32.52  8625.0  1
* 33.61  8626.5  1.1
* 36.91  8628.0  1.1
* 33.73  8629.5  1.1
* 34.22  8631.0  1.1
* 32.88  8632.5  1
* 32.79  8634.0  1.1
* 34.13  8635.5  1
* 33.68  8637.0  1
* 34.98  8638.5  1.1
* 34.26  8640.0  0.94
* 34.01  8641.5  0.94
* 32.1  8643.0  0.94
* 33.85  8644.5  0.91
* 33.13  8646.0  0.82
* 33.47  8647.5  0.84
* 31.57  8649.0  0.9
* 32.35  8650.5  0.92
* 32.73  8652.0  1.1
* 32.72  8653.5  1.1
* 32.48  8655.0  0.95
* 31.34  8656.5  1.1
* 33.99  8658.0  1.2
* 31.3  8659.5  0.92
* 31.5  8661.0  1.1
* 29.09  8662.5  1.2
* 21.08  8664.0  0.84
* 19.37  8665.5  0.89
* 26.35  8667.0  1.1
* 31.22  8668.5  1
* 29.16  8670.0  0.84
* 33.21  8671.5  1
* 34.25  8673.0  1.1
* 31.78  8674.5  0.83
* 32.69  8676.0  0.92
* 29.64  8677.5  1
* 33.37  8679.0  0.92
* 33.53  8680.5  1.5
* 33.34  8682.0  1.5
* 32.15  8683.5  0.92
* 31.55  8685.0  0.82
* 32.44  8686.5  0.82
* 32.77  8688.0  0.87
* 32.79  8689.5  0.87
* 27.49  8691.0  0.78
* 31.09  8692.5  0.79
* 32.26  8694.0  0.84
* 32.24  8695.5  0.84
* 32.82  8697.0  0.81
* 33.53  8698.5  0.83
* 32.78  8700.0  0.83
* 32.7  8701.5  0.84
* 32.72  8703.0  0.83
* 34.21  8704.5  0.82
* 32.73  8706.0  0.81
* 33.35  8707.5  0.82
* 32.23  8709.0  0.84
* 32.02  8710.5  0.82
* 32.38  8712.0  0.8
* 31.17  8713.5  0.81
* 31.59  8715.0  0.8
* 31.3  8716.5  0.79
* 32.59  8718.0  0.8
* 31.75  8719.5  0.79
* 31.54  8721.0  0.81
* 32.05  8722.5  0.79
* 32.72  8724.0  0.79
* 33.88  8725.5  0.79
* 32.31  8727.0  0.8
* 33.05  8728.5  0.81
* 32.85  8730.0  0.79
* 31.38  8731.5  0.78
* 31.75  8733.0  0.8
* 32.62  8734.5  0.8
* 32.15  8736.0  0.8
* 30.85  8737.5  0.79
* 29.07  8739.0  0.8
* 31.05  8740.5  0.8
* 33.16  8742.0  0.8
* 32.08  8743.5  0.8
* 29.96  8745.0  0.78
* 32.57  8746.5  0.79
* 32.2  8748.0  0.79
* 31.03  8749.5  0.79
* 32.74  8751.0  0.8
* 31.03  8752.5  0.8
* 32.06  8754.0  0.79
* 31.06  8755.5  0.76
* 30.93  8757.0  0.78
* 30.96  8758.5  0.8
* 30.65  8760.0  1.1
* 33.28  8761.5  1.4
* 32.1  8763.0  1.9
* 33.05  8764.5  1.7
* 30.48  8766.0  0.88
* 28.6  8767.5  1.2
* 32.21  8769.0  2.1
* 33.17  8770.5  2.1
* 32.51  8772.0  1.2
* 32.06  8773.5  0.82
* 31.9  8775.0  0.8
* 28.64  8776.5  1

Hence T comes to 0.12 mag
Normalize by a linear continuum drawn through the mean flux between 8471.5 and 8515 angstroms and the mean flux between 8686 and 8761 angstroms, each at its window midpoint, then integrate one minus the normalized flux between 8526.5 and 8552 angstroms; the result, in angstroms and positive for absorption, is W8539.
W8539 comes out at 2.9 angstroms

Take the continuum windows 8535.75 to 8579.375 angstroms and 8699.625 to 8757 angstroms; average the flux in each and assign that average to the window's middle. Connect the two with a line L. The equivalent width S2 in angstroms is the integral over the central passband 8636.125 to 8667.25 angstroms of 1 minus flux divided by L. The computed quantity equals 0.31 angstroms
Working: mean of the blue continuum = 31.1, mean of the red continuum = 32.1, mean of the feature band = 31.3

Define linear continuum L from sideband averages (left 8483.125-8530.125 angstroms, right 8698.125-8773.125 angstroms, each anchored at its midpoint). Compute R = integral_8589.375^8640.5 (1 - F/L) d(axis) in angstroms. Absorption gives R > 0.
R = -1.6 angstroms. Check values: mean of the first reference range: 33.1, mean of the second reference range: 32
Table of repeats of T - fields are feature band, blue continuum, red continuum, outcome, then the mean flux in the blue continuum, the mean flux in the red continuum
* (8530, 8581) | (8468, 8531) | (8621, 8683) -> 0.05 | 33.2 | 32.2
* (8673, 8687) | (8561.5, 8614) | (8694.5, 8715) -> 0.01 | 33.4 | 32.6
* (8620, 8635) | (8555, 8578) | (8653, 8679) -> -0.10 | 33.2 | 30.1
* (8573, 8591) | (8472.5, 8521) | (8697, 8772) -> -0.02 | 33.3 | 32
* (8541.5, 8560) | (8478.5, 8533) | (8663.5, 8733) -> 0.15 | 33.2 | 31.6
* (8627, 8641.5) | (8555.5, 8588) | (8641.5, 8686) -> -0.07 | 33.3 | 31.2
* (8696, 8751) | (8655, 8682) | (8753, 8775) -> -0.04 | 30.3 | 31.7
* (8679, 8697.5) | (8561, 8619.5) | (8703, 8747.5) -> 0.01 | 33.3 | 32.1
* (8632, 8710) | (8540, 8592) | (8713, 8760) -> -0.01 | 31.6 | 31.8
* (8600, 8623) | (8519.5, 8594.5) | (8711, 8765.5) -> -0.05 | 32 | 31.9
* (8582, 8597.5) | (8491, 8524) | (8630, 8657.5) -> -0.01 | 33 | 33.2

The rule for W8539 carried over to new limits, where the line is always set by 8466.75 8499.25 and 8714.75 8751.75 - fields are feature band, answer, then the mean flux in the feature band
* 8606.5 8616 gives 0.05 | 32.6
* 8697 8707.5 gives -0.31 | 33.1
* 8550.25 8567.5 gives 0.10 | 33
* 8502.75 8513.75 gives -0.34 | 34.5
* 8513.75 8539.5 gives 0.57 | 32.6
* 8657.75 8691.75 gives 1.87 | 30.6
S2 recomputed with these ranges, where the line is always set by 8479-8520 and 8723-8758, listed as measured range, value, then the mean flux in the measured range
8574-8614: -0.8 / 33.3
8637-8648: -0.4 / 33.7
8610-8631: -0.8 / 33.7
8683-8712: -0.2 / 32.3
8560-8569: -0.2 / 33.7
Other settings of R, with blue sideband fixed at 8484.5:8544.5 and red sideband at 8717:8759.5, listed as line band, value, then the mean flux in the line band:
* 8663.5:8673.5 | 1.3 angstroms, 27.8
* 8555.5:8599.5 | -1.5 angstroms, 33.3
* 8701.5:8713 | -0.3 angstroms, 32.8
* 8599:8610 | -0.4 angstroms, 33.2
